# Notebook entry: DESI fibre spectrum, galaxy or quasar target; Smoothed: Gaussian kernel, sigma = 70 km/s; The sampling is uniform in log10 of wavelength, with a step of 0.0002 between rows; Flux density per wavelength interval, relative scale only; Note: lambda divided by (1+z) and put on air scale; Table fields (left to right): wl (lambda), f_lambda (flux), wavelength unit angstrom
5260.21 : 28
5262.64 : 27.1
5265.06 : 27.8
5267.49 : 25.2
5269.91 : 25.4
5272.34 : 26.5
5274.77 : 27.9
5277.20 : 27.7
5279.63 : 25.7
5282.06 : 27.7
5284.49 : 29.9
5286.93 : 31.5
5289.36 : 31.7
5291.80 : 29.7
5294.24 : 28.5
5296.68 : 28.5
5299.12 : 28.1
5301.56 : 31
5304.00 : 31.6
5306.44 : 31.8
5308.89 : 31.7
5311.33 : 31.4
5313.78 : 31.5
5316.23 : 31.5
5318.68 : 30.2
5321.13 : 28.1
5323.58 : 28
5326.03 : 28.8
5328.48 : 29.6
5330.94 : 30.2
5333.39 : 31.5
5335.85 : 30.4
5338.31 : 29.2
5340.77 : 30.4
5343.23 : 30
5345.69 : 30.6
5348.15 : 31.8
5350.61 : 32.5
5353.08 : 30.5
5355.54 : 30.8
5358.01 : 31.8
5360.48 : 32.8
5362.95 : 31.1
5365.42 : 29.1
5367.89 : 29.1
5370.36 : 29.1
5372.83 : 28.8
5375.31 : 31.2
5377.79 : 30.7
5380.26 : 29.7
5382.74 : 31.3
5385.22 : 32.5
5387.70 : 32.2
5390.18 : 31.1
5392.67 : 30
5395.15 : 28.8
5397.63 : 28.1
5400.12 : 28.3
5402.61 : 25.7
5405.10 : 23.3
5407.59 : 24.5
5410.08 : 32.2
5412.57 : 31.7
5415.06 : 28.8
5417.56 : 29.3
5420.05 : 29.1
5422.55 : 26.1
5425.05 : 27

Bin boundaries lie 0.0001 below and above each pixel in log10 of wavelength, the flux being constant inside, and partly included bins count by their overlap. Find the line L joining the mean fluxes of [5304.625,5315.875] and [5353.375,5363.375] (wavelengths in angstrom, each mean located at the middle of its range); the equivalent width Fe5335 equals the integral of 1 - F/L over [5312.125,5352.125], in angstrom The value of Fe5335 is 1.63 angstrom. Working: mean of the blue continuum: 31.6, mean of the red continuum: 31.6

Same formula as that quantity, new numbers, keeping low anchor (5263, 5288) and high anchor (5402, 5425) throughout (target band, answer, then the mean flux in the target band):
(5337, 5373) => -3.7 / 30.6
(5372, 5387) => -1.6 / 30.8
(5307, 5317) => -1.4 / 31.5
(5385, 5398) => -1.2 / 30.5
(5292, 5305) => -0.9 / 29.5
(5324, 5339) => -1.2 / 29.9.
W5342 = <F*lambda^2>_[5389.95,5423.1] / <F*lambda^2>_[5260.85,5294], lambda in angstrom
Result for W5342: 1.1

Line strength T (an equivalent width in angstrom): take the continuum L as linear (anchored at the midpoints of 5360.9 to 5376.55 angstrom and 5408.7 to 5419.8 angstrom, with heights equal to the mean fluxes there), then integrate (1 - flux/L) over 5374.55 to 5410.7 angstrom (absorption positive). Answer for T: 1.1 angstrom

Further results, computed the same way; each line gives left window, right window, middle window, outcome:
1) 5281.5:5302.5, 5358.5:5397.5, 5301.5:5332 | -0.52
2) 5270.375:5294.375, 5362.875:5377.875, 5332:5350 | -0.79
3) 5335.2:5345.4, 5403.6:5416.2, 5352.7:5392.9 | -2.23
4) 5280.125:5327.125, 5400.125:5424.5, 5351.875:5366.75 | -1.08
